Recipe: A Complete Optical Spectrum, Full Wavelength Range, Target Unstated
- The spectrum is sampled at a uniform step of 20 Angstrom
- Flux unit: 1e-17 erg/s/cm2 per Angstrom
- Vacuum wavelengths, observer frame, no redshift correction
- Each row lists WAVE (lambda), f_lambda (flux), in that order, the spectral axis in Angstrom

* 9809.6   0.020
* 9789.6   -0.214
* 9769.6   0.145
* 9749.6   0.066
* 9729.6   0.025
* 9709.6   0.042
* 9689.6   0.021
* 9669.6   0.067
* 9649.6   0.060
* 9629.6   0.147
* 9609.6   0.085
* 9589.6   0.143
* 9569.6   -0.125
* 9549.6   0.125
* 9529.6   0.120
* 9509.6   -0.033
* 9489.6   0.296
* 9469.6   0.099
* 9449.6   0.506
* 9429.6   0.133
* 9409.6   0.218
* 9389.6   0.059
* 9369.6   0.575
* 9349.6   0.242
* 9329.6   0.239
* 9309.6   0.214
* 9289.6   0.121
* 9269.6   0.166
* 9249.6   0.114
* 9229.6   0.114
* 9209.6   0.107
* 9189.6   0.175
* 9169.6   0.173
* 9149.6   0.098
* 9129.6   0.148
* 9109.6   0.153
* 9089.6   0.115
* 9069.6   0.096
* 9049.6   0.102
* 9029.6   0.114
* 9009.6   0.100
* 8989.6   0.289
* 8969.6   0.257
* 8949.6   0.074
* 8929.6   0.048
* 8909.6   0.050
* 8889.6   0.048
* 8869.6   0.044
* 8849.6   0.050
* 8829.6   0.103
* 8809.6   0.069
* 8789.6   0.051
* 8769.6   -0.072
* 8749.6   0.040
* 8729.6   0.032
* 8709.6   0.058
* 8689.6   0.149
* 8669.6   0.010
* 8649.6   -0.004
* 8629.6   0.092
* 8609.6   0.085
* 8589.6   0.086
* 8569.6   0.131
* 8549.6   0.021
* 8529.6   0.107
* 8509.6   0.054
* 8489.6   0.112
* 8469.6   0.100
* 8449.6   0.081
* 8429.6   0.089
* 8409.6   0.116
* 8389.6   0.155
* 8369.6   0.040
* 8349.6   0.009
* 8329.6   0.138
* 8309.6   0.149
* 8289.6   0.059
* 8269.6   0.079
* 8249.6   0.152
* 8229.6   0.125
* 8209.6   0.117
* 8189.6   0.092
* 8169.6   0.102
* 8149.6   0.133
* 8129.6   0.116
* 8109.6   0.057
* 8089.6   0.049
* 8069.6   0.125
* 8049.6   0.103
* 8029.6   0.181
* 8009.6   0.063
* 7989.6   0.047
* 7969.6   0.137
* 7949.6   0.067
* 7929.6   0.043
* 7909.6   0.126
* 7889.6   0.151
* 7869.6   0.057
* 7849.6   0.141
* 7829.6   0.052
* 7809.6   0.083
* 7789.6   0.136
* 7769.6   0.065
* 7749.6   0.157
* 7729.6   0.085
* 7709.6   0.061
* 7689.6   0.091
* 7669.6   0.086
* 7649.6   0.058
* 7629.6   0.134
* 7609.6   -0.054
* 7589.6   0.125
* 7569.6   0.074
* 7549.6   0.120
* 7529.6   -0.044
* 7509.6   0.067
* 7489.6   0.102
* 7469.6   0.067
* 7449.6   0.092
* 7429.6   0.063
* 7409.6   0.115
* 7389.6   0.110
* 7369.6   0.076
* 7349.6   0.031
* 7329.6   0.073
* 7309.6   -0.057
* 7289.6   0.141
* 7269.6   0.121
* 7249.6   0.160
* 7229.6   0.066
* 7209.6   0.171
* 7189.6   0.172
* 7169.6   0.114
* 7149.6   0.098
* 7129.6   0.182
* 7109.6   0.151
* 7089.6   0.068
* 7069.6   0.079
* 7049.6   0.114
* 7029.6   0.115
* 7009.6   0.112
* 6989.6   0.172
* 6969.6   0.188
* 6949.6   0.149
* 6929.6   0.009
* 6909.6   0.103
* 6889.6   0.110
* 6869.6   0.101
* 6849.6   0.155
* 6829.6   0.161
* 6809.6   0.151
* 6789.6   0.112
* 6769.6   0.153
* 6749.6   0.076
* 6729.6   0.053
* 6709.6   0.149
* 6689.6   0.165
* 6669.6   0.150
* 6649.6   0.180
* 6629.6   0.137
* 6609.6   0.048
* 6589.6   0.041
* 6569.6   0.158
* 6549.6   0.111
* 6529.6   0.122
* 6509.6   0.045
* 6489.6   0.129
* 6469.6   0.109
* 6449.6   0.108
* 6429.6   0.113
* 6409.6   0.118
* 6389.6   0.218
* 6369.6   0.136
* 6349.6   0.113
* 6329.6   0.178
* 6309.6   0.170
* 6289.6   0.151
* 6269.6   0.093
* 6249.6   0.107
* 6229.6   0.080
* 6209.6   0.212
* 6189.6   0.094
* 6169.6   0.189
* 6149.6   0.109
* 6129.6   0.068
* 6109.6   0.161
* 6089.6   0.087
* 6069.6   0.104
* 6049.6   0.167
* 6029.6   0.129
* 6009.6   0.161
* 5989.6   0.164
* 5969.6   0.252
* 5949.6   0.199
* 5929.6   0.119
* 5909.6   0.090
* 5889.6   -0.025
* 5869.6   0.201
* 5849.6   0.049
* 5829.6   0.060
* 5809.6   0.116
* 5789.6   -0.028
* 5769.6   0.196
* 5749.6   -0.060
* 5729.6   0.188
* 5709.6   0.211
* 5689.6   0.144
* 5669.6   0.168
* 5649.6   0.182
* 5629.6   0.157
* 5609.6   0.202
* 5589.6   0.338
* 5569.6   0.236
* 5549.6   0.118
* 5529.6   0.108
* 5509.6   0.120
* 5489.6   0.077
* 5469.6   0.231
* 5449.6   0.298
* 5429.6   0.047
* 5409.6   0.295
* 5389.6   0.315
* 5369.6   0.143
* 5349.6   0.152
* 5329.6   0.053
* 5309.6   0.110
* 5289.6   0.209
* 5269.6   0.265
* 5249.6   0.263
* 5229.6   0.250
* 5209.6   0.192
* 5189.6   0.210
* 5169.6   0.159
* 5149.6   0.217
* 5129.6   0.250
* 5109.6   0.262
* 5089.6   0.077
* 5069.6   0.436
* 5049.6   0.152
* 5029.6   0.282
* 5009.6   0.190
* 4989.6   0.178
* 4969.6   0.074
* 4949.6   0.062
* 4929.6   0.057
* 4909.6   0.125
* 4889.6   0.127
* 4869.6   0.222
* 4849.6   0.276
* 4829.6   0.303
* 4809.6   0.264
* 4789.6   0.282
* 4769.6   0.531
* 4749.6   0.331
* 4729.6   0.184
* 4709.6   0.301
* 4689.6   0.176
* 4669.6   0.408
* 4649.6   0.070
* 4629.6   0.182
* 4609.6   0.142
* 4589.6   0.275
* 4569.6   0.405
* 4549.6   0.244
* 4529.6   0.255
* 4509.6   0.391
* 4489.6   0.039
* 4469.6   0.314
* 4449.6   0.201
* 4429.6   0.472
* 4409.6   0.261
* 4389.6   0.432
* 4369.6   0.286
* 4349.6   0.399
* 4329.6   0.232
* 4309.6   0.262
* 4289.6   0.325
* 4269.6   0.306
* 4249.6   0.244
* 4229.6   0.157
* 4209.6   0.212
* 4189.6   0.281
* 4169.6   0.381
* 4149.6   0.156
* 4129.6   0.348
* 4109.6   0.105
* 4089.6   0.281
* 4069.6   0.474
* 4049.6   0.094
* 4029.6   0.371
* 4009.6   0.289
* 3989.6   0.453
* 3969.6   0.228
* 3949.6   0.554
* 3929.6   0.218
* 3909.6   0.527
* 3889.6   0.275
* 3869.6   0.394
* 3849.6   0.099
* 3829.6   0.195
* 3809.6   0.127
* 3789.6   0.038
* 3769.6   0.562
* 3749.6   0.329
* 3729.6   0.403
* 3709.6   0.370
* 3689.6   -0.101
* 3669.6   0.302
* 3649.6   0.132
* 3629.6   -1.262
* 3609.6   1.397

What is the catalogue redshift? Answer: 1.41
